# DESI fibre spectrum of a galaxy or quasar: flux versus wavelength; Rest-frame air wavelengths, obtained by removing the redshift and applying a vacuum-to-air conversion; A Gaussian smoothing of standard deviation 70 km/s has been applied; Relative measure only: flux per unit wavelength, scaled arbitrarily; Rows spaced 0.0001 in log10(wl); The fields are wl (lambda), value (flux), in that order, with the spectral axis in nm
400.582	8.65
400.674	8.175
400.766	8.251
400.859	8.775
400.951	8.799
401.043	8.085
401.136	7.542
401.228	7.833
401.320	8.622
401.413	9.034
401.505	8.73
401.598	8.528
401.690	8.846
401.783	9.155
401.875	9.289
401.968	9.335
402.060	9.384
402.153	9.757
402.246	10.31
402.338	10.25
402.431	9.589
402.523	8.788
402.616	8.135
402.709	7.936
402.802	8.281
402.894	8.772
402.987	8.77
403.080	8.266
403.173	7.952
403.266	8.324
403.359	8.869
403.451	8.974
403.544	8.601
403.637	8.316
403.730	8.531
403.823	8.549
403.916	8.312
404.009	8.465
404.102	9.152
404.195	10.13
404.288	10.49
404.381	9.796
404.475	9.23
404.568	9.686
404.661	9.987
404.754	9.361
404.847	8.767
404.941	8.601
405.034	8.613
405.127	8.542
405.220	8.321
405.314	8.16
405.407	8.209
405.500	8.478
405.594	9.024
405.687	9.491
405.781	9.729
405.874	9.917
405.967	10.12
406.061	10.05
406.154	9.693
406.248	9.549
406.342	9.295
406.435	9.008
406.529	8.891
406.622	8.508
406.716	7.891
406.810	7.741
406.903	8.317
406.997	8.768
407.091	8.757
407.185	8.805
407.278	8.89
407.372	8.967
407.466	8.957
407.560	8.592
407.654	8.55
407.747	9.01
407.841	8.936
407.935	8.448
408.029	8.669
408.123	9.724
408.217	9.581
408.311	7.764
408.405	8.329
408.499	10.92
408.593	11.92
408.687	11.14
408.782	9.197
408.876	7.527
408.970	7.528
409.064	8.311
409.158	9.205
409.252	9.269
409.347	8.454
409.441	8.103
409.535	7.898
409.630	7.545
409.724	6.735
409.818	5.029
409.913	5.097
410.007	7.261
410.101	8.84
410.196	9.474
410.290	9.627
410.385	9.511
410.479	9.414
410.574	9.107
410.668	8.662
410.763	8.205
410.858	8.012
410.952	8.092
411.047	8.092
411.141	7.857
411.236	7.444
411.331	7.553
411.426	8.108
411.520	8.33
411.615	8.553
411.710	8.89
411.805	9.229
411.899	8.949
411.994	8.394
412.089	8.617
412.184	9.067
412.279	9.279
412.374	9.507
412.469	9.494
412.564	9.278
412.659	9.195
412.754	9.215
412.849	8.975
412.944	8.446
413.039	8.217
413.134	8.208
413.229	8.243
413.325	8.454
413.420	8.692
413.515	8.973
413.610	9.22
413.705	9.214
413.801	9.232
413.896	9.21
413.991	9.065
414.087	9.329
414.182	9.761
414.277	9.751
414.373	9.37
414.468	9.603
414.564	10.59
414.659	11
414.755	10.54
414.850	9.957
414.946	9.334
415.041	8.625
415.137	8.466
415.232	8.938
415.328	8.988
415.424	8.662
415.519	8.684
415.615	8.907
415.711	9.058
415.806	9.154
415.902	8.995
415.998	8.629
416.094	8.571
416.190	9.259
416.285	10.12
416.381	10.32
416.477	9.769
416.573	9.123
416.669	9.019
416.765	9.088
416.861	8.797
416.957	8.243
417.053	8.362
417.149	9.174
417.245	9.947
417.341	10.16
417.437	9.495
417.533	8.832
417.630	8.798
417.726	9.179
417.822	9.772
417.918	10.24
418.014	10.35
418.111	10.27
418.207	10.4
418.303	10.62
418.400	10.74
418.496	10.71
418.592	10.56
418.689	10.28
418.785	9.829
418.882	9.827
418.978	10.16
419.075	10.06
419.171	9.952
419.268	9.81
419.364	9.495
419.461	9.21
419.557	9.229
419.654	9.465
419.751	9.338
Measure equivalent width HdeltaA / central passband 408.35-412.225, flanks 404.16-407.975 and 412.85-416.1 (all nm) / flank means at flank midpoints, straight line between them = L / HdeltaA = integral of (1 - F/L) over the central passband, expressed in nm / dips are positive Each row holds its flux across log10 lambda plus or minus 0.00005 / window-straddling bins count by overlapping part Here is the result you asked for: 0.26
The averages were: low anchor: 9.03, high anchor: 9.12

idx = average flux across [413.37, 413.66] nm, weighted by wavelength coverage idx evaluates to 8.99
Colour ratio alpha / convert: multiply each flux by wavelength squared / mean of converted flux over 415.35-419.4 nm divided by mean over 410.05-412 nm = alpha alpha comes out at 1.15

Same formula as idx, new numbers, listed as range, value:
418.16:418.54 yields 10.6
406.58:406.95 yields 8.11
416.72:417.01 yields 8.7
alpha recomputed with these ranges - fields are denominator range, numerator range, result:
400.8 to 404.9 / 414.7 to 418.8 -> 1.14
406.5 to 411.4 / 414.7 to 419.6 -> 1.16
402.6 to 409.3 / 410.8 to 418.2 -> 1.06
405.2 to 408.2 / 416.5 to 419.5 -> 1.15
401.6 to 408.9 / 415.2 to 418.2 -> 1.09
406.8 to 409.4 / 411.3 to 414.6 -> 1.03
